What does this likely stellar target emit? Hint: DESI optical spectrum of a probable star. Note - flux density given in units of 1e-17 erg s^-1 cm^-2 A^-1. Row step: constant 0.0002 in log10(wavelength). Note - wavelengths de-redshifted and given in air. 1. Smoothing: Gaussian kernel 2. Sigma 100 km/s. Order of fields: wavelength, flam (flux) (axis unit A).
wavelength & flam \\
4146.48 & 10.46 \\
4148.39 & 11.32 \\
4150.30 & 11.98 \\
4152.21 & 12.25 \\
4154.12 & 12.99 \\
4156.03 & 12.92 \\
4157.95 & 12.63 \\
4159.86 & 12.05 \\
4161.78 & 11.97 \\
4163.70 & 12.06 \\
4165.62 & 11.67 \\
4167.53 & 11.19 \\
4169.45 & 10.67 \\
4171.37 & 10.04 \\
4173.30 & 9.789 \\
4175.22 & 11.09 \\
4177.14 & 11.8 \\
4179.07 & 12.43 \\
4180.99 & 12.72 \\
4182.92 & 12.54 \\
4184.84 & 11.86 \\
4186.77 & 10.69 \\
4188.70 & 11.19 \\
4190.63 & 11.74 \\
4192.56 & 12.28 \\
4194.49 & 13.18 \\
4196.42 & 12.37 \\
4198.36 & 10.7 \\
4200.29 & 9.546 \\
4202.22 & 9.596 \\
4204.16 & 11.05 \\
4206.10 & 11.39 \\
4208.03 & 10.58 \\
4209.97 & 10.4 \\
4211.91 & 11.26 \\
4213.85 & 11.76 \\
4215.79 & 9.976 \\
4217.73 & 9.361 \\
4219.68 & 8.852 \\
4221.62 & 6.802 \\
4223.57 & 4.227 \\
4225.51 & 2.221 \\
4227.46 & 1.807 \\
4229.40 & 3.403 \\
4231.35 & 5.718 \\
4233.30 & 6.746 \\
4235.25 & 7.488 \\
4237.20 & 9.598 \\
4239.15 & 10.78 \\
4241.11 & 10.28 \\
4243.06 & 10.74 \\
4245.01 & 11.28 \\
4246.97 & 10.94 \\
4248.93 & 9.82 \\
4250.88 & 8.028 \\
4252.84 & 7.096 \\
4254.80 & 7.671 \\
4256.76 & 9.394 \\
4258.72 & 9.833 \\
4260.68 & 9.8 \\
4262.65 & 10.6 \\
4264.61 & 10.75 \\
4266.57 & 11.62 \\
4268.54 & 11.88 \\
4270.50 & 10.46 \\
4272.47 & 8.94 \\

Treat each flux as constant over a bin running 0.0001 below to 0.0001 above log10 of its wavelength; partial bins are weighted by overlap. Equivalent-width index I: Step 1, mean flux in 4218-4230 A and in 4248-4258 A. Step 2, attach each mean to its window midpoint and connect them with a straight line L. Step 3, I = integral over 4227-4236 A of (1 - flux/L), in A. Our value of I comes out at 1.1 A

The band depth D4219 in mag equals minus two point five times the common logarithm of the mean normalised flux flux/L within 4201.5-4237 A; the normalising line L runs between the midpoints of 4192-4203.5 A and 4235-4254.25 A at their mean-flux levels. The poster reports 0.31 mag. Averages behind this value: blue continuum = 11.2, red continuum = 9.64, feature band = 7.94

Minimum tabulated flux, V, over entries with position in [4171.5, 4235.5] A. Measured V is 1.807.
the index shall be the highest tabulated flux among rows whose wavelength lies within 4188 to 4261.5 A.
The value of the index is 13.18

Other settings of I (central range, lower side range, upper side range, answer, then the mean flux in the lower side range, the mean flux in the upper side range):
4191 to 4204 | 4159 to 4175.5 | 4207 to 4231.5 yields -3.24 A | 11.2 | 7.48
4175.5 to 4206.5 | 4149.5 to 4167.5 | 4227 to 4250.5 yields -2.60 A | 12.2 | 8.36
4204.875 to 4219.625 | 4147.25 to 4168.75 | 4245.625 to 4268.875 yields 0.32 A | 12.1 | 9.75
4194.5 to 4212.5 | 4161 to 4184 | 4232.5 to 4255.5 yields -0.62 A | 11.5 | 9.24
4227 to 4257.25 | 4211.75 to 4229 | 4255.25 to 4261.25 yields 0.89 A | 7.05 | 9.49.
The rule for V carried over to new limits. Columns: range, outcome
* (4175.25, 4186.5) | 11.8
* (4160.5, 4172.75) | 10.04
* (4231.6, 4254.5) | 6.746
